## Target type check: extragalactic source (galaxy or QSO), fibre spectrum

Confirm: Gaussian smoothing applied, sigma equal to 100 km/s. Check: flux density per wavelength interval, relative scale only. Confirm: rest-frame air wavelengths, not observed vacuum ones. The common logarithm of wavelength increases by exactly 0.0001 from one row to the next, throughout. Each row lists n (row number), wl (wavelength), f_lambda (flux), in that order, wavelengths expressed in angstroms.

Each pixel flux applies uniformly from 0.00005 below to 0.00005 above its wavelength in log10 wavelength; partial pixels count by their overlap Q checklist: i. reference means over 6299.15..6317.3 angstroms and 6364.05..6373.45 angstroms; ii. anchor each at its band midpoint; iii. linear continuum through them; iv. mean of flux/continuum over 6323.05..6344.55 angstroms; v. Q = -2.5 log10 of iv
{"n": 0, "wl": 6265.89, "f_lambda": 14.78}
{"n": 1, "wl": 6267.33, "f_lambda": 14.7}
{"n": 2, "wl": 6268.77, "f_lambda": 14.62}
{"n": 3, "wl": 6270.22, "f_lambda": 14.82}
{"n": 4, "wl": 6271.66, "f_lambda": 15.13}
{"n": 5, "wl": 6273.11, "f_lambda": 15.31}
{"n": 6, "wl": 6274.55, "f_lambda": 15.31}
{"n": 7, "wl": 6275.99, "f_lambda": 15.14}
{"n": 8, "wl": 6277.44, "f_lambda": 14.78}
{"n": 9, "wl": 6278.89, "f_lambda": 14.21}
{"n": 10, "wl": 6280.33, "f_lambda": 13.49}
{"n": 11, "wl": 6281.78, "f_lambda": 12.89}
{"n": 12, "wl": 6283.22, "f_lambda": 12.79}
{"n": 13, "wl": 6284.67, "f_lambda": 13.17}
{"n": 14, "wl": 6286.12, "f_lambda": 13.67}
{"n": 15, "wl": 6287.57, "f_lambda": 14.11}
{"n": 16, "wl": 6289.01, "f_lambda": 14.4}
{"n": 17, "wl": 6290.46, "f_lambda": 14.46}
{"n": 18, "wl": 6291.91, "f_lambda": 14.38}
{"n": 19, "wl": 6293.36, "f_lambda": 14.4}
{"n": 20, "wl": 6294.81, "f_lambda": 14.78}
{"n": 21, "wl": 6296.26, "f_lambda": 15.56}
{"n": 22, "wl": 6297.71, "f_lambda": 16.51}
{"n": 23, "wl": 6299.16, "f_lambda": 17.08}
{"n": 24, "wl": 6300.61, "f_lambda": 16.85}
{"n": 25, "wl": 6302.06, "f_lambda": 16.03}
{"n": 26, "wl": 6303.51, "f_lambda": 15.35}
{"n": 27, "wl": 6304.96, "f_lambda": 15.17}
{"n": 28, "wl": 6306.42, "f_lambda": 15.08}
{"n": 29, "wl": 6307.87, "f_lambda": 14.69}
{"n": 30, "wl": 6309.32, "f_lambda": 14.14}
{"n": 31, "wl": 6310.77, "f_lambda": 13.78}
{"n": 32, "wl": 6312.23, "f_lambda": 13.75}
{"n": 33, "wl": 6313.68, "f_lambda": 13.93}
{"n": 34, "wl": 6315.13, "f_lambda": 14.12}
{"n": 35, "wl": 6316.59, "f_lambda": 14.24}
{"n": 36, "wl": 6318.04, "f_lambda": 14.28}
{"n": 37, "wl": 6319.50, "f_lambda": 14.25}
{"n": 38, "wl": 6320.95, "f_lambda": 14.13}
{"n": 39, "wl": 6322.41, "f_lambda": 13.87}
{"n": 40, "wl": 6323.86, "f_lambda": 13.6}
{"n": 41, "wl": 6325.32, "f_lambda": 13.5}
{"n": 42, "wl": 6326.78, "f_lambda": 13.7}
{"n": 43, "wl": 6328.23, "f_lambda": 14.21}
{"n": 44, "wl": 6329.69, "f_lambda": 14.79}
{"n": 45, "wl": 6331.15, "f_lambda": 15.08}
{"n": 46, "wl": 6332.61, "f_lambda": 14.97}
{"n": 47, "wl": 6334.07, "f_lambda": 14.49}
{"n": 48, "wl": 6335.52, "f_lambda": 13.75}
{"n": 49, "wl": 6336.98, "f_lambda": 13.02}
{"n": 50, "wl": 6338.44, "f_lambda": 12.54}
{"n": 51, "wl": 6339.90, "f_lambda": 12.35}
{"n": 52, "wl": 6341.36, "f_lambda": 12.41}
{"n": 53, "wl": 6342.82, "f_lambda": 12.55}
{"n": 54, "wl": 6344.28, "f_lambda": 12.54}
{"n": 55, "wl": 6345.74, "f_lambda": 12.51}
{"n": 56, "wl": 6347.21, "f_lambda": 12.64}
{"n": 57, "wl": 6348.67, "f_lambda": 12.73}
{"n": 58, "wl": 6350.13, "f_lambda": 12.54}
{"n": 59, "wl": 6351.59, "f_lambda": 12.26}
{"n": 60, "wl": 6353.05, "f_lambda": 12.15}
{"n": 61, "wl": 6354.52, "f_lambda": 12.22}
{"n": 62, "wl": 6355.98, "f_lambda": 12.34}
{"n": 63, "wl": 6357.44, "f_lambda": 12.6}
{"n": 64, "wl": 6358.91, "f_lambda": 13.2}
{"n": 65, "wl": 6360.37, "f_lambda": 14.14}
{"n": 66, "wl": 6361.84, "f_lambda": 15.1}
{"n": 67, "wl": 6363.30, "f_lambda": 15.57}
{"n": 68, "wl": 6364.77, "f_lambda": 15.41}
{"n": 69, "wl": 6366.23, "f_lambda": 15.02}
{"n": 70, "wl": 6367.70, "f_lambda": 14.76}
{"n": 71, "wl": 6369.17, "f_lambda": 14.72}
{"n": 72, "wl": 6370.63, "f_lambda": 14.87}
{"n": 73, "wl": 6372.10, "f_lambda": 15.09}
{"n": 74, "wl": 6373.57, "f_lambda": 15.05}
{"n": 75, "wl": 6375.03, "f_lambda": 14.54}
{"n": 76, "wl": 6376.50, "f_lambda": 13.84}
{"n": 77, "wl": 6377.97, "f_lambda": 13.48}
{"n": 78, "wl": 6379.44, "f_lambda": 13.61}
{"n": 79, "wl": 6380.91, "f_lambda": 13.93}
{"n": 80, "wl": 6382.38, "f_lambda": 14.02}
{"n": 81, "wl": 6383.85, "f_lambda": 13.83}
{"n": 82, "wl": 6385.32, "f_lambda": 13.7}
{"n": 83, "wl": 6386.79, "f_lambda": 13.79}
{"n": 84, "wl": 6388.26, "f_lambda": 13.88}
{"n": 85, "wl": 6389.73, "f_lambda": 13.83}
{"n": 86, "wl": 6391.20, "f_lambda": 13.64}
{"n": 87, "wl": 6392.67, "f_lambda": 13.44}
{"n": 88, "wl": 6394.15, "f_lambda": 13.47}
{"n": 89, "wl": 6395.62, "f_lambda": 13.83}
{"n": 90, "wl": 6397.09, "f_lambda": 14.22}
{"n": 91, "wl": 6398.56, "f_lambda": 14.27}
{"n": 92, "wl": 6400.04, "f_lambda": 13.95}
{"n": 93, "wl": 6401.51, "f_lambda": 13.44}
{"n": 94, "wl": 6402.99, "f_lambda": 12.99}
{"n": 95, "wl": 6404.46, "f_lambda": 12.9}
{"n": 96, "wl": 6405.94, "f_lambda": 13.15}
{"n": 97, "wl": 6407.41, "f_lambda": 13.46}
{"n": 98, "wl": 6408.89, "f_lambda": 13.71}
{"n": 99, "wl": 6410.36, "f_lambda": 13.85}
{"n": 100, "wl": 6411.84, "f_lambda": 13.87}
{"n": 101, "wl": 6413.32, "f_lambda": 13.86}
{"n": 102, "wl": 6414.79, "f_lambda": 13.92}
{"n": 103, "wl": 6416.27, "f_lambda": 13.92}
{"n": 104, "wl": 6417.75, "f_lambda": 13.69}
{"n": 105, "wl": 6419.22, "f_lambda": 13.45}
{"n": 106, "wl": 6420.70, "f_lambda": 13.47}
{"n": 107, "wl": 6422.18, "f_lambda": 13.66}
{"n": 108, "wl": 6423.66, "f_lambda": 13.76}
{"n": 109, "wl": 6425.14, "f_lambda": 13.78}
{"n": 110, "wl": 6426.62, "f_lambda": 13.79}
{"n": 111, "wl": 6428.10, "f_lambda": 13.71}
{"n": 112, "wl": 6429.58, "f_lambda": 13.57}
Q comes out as 0.100 mag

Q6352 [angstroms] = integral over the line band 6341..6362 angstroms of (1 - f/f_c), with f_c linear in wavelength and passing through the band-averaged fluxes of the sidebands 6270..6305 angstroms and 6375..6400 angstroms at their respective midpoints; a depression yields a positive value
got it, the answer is 2.1 angstroms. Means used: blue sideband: 14.8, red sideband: 13.8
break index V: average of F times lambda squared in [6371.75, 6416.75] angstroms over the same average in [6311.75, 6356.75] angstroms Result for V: 1.05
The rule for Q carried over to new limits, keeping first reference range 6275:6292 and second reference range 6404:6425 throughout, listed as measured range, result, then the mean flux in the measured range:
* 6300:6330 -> -0.042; 14.4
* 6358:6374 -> -0.078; 14.8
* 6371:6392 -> -0.025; 14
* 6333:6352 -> 0.079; 12.8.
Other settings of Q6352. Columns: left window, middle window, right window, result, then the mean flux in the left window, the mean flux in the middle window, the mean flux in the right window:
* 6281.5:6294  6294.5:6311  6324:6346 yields -2.1 angstroms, 13.8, 15.5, 13.5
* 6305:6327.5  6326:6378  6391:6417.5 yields 0.8 angstroms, 14.1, 13.7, 13.7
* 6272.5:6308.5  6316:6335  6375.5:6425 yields 0.3 angstroms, 14.8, 14.2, 13.7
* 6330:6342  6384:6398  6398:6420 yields -0.1 angstroms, 13.6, 13.8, 13.6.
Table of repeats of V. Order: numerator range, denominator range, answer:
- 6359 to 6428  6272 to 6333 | 0.99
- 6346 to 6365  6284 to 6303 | 0.90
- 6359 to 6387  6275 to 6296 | 1.05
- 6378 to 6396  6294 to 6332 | 0.96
